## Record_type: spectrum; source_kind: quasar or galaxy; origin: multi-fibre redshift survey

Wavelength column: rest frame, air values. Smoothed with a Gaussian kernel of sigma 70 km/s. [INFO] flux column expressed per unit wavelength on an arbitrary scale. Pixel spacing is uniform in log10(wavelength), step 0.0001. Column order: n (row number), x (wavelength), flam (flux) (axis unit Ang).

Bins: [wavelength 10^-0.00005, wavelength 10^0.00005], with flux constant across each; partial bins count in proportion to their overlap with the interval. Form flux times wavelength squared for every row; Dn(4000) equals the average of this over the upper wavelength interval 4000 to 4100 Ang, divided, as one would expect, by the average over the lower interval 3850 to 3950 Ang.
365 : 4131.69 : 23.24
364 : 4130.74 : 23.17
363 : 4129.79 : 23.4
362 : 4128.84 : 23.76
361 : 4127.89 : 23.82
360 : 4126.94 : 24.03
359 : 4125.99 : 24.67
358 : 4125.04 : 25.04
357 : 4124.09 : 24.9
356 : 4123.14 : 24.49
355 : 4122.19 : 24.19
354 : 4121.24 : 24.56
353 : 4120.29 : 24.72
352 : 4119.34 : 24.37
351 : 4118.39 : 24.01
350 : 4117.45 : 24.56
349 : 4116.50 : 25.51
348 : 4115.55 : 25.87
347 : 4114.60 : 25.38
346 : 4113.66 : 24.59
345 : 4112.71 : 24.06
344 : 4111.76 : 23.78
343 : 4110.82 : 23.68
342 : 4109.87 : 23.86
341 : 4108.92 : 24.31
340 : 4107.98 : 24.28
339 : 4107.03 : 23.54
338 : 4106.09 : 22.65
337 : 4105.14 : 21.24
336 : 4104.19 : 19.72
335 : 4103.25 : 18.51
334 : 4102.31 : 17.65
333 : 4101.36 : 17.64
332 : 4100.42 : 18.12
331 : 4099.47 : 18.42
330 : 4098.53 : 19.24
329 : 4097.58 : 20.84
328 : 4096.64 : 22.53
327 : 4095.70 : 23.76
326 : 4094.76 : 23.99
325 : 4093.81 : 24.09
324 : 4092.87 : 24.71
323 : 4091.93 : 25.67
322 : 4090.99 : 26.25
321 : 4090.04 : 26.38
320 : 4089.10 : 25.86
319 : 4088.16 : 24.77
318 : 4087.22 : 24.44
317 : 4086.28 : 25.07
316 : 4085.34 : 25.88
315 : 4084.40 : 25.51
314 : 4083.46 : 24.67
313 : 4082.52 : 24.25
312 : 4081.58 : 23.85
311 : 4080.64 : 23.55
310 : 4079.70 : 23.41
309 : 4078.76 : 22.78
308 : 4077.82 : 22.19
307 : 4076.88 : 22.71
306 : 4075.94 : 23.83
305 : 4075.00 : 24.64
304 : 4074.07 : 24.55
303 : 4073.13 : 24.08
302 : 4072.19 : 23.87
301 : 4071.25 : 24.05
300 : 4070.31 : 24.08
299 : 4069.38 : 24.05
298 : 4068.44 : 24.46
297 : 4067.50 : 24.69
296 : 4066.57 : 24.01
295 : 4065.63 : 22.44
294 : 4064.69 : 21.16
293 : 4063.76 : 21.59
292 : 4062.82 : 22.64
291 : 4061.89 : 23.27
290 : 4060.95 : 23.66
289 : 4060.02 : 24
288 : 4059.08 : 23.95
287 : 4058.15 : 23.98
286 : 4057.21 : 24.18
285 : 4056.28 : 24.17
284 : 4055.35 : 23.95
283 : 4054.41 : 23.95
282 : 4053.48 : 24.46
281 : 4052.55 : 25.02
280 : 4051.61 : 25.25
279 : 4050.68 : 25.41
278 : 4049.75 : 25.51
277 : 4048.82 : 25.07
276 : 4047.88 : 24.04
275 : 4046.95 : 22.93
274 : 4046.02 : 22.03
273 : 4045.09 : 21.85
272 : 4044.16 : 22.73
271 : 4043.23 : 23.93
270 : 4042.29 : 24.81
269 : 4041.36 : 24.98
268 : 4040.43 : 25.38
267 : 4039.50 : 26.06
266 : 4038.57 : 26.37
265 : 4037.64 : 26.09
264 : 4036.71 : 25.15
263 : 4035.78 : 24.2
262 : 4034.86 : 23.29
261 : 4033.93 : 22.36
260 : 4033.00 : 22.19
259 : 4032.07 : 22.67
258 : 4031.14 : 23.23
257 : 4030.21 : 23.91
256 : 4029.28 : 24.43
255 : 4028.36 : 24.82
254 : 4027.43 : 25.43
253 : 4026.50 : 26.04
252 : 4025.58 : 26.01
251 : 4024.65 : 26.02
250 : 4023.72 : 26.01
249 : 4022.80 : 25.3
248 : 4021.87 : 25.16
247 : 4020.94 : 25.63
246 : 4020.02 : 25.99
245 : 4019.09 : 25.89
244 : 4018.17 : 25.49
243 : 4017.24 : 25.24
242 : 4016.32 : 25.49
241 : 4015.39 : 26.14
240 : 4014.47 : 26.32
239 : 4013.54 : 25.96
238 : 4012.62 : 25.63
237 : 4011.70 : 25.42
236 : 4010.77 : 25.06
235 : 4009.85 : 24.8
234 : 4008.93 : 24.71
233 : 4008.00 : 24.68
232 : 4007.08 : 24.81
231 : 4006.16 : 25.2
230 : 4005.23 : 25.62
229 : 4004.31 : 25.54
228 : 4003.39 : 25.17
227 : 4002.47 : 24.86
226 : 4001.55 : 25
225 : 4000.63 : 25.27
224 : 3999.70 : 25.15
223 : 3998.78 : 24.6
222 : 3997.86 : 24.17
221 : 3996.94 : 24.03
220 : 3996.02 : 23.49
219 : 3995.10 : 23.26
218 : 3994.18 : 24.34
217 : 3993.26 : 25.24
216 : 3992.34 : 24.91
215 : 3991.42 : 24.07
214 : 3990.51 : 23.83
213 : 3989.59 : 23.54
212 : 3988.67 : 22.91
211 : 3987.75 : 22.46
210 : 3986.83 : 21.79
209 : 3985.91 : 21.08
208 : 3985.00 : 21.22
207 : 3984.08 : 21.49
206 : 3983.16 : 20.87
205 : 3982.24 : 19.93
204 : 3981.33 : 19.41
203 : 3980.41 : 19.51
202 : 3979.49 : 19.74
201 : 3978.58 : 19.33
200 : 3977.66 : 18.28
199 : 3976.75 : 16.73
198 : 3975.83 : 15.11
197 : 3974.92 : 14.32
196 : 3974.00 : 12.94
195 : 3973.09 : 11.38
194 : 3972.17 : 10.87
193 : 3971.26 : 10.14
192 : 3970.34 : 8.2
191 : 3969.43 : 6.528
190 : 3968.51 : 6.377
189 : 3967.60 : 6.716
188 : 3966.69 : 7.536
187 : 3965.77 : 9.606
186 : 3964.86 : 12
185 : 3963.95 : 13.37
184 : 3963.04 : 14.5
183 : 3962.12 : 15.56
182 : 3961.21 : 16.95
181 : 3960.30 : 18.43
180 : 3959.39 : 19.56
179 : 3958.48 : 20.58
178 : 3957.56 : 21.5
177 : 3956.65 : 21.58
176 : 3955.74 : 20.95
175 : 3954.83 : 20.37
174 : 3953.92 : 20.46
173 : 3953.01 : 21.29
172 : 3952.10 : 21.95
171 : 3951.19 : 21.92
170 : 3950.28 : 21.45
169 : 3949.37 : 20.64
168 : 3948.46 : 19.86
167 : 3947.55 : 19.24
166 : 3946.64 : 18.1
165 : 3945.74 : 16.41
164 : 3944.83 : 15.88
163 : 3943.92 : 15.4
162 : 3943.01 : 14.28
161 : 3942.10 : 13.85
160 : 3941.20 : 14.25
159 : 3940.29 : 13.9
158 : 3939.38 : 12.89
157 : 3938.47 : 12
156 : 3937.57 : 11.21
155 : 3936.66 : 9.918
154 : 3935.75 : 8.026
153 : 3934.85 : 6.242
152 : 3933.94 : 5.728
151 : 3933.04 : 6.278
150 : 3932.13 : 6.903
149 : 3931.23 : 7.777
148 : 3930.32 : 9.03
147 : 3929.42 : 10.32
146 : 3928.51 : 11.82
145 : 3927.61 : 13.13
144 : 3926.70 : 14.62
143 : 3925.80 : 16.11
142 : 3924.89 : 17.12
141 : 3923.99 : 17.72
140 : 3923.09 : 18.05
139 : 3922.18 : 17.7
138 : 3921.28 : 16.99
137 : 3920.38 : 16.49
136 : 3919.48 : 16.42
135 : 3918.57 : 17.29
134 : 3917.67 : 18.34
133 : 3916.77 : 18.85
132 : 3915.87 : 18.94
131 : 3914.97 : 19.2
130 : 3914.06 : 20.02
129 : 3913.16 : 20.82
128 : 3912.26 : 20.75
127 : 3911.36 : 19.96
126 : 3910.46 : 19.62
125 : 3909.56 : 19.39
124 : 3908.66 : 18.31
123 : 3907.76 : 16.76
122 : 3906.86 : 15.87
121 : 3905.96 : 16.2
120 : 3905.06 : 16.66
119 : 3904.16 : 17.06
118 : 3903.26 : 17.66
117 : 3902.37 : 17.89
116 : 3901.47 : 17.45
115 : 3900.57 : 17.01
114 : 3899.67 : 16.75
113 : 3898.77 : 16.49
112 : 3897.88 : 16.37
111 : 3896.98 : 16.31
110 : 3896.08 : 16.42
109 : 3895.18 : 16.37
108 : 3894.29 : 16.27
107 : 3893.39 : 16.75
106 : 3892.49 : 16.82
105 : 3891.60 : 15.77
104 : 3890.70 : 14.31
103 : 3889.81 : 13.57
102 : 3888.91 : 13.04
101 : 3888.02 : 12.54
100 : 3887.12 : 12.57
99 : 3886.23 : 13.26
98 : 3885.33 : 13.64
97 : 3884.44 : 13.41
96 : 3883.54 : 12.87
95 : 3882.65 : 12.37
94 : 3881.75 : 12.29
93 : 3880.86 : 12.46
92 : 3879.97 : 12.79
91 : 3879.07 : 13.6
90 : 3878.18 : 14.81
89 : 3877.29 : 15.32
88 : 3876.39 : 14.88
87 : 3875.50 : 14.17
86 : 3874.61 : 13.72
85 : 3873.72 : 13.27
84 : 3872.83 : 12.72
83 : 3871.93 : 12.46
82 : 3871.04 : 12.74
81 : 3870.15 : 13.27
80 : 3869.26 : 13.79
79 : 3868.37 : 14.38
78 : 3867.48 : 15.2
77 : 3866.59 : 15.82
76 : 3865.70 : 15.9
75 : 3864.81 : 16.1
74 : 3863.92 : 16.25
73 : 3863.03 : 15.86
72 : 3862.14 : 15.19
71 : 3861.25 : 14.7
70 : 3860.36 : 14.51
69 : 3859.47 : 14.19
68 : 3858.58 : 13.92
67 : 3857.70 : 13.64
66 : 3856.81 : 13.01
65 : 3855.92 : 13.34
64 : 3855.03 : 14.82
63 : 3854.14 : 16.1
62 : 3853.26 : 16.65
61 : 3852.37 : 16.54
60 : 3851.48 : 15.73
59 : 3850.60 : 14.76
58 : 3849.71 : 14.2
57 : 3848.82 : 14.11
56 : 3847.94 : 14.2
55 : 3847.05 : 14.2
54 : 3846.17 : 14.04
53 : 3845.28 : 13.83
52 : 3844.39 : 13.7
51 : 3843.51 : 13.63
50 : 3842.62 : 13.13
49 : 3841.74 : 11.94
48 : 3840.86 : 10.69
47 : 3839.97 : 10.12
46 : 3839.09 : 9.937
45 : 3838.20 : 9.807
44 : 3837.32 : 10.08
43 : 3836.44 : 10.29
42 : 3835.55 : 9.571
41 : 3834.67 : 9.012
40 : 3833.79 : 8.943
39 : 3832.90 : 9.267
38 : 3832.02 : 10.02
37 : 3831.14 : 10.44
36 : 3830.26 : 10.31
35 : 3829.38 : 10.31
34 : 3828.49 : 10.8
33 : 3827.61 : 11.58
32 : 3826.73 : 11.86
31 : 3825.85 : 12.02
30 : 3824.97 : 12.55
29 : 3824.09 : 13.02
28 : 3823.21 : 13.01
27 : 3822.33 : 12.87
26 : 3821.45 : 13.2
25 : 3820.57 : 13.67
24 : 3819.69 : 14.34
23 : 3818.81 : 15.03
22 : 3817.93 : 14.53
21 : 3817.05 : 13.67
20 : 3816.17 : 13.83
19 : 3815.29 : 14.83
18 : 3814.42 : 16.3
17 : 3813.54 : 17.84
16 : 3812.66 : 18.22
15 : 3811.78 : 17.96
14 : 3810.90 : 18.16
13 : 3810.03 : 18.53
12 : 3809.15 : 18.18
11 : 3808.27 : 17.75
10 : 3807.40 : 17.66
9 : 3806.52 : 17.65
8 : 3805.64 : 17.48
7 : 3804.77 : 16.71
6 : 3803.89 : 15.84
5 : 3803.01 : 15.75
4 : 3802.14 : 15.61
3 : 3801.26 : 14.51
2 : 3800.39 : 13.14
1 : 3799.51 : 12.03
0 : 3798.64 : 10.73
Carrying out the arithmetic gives 1.75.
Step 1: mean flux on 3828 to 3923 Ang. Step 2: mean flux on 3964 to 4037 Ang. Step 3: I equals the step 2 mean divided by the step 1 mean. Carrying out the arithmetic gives 1.47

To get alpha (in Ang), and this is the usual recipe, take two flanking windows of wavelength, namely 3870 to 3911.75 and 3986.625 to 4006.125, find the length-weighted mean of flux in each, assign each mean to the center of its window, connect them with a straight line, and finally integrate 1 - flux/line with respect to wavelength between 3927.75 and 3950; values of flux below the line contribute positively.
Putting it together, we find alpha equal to 7.9 Ang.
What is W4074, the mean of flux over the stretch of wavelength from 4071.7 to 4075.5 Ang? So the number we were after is 24.3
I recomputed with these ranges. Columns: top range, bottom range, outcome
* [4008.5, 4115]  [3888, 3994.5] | 1.46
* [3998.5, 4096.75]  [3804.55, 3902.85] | 1.74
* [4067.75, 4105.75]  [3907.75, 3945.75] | 1.57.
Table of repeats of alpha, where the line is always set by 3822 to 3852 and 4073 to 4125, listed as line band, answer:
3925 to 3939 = 5.2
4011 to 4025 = -4.1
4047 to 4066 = -2.0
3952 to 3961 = -1.7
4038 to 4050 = -1.8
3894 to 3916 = -4.2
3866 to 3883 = -0.2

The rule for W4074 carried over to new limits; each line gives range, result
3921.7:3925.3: 17.7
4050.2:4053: 25.2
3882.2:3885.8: 13.1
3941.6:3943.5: 14.1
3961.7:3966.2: 13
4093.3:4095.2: 24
